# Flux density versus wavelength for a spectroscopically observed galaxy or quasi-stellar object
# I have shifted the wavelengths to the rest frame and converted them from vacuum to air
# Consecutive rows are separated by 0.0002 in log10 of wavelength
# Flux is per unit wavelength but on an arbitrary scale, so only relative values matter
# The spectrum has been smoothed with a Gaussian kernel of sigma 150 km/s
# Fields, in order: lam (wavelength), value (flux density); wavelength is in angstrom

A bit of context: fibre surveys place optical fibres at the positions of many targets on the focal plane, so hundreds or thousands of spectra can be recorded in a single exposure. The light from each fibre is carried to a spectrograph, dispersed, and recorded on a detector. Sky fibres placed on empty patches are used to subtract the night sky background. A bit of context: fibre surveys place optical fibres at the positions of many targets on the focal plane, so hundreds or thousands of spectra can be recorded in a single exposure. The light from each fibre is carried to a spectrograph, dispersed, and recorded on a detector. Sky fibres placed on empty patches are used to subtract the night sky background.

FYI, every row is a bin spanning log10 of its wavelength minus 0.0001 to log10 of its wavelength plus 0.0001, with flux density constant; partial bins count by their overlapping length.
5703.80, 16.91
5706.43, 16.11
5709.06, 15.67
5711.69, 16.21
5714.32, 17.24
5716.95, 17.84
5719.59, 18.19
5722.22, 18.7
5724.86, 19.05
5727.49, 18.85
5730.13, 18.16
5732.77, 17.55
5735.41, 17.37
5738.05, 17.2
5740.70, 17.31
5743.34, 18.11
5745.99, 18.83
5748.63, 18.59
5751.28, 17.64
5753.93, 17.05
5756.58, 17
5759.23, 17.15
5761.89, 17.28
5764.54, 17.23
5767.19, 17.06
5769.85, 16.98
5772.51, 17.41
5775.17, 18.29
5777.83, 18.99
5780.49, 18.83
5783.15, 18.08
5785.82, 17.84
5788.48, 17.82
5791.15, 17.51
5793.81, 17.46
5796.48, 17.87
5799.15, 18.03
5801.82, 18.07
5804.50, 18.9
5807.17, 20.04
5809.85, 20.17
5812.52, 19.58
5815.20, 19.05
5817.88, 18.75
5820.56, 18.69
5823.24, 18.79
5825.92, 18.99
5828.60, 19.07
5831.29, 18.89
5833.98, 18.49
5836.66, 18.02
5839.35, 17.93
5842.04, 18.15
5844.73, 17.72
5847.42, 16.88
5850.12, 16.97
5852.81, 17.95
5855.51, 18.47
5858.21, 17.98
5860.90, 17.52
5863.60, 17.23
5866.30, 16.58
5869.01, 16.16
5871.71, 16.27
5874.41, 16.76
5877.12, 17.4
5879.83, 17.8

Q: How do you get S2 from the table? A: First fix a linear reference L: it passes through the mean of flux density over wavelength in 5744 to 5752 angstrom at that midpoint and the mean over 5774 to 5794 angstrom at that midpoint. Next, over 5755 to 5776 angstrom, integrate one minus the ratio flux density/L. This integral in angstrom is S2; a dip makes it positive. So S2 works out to 1.1 angstrom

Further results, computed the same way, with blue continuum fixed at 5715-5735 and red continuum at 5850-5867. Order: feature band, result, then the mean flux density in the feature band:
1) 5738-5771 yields 1.1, 17.5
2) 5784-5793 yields 0.1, 17.7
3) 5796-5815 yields -1.2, 19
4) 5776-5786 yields -0.3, 18.5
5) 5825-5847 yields -0.8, 18.3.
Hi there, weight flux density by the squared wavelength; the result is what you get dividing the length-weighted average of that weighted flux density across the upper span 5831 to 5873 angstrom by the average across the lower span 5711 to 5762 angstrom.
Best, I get 1.03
